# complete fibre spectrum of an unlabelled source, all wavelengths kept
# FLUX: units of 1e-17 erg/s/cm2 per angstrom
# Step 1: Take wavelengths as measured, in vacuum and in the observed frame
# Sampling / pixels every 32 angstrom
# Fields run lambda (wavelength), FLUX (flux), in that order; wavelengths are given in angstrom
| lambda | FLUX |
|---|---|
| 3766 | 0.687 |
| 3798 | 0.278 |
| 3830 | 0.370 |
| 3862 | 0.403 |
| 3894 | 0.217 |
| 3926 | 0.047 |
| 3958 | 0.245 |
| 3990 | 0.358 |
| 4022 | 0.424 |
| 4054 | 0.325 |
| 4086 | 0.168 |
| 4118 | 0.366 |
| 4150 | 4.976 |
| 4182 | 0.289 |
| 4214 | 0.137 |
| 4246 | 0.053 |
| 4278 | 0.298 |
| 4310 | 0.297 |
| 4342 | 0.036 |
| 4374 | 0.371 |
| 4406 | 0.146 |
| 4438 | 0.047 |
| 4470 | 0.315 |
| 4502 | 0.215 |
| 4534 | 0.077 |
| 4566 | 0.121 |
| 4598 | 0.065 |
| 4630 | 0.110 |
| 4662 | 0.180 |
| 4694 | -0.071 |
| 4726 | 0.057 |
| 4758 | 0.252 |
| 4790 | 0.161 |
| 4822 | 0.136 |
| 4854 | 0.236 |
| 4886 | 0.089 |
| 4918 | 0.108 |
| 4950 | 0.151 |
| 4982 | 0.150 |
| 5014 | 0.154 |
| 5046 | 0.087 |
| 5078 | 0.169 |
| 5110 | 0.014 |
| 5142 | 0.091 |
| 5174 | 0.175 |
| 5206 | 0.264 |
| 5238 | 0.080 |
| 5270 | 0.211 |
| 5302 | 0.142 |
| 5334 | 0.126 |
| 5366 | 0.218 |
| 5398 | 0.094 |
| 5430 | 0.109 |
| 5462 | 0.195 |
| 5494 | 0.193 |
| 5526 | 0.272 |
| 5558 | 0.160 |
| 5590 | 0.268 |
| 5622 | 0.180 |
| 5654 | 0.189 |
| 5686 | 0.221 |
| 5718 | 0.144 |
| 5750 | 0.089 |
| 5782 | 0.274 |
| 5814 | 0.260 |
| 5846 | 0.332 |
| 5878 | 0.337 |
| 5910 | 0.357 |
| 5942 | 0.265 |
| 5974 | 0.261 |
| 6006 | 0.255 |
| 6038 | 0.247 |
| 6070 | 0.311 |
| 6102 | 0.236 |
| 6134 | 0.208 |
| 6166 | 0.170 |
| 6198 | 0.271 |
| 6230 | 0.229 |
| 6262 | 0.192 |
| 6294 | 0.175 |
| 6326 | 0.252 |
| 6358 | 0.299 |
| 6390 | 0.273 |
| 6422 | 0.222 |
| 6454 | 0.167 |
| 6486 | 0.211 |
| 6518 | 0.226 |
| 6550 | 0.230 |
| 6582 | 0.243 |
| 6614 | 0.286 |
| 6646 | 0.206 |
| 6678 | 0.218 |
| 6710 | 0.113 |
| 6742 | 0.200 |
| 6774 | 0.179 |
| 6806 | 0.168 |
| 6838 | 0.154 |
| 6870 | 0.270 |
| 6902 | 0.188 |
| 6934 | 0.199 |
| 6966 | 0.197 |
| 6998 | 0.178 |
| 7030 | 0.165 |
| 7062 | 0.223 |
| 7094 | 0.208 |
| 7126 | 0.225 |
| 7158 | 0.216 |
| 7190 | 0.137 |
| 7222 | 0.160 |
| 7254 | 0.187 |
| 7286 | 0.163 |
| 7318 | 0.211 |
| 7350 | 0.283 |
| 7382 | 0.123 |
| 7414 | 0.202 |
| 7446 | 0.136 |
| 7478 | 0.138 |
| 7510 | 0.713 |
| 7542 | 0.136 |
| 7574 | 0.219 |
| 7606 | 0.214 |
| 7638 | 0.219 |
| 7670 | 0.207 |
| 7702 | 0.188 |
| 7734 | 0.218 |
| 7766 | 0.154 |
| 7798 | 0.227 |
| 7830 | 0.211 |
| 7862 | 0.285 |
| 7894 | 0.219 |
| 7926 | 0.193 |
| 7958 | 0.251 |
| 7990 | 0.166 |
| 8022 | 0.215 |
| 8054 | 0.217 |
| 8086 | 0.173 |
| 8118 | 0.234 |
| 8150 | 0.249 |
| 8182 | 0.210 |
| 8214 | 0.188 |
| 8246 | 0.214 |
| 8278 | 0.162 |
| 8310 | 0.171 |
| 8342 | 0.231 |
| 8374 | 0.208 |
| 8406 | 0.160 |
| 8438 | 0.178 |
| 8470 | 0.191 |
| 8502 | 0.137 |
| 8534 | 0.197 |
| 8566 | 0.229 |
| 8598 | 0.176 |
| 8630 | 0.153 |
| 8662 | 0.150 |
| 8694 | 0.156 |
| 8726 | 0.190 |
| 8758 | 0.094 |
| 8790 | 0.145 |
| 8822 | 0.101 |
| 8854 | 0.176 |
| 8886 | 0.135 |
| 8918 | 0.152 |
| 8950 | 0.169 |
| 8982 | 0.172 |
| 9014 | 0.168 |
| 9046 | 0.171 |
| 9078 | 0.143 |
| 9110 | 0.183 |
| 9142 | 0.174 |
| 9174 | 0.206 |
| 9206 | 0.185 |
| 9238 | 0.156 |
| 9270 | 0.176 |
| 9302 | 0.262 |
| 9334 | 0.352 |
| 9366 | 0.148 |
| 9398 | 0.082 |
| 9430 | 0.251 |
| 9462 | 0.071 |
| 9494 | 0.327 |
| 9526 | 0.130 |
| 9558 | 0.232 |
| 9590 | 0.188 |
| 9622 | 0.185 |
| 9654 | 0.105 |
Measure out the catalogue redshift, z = 1.01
